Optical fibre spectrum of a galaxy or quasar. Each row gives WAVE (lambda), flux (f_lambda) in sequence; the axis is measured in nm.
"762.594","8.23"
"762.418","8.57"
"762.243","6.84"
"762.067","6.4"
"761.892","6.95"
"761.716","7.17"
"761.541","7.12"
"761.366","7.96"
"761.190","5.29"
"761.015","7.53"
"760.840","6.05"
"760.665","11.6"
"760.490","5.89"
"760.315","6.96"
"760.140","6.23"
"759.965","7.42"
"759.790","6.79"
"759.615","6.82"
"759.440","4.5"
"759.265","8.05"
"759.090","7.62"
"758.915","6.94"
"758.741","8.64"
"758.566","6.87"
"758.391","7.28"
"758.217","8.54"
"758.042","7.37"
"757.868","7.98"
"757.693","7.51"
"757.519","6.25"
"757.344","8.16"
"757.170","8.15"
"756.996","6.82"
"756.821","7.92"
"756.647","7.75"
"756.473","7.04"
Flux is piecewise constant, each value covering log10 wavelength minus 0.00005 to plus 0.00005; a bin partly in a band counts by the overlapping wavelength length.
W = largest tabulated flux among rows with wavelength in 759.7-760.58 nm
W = 7.42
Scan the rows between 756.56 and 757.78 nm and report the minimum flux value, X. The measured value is 6.25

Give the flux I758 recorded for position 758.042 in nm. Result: 7.37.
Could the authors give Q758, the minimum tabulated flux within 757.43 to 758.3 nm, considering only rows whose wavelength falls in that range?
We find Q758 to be 6.25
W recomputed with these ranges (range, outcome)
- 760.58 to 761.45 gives 11.6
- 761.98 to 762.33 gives 6.84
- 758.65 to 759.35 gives 8.64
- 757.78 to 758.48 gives 8.54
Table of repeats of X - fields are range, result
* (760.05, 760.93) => 5.89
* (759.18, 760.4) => 4.5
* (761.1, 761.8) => 5.29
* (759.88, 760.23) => 6.23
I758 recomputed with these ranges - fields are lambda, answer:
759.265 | 8.05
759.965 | 7.42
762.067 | 6.4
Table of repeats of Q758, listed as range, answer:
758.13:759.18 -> 6.87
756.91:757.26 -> 6.82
